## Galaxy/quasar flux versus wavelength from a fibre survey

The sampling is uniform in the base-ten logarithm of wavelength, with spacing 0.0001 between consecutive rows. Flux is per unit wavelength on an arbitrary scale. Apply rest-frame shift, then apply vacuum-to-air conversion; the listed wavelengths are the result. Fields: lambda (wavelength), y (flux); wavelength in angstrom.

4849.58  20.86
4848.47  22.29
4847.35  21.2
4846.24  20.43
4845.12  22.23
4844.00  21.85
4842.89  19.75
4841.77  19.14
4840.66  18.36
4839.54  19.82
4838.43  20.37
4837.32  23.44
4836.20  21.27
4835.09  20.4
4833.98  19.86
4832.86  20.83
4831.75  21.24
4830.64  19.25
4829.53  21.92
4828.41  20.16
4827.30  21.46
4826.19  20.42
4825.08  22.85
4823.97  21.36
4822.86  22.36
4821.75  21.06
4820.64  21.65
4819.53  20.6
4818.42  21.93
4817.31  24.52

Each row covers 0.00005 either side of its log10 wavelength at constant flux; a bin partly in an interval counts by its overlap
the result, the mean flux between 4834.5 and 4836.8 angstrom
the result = 20.9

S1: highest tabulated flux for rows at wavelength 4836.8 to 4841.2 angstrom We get 23.44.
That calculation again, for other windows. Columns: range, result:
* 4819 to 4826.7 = 22.85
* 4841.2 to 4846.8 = 22.23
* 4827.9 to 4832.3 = 21.92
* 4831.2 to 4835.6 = 21.24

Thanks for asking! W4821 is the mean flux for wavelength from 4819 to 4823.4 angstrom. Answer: 21.4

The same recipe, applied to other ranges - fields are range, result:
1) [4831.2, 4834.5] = 20.6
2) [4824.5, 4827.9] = 21.6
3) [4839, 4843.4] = 19.2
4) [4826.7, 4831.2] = 20.7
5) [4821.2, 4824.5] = 21.6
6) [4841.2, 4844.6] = 20.3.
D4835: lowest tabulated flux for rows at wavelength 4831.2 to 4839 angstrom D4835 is 19.86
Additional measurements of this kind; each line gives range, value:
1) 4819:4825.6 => 20.6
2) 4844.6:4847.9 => 20.43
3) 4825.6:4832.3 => 19.25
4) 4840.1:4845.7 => 18.36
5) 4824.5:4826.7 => 20.42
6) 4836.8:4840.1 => 19.82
